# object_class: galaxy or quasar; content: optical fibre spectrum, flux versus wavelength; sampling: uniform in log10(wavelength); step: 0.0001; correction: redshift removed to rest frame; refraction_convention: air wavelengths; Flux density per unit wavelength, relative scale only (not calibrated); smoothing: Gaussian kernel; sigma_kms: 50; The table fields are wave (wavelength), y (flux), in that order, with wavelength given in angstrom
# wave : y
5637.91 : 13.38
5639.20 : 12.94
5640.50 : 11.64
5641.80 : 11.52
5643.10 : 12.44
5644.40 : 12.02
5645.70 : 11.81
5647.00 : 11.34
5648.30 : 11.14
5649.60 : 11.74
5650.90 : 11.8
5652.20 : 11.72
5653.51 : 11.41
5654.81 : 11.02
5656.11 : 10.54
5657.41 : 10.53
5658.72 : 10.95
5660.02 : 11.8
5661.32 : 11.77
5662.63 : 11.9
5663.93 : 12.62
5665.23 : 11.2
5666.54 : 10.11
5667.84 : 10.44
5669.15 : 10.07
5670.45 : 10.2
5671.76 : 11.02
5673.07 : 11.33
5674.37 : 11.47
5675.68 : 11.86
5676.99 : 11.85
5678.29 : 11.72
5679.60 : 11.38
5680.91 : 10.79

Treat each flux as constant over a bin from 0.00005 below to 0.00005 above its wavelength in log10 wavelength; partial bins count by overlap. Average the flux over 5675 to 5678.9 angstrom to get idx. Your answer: 11.8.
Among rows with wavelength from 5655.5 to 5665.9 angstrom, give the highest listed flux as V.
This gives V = 12.62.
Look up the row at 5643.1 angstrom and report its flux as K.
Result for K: 12.44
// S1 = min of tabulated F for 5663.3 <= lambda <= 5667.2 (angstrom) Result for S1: 10.11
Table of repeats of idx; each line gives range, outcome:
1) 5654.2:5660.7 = 11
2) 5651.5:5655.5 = 11.4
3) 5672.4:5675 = 11.4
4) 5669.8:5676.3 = 11.2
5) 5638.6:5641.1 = 12.3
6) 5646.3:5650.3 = 11.4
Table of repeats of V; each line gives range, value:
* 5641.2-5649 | 12.44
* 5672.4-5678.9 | 11.86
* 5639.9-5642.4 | 11.64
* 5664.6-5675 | 11.47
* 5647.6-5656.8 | 11.8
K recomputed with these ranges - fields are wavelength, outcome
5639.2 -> 12.94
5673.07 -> 11.33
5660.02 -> 11.8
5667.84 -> 10.44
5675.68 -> 11.86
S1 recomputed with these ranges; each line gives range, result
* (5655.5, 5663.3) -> 10.53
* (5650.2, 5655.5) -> 11.02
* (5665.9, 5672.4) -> 10.07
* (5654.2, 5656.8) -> 10.54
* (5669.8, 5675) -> 10.2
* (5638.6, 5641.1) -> 11.64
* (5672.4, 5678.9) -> 11.33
